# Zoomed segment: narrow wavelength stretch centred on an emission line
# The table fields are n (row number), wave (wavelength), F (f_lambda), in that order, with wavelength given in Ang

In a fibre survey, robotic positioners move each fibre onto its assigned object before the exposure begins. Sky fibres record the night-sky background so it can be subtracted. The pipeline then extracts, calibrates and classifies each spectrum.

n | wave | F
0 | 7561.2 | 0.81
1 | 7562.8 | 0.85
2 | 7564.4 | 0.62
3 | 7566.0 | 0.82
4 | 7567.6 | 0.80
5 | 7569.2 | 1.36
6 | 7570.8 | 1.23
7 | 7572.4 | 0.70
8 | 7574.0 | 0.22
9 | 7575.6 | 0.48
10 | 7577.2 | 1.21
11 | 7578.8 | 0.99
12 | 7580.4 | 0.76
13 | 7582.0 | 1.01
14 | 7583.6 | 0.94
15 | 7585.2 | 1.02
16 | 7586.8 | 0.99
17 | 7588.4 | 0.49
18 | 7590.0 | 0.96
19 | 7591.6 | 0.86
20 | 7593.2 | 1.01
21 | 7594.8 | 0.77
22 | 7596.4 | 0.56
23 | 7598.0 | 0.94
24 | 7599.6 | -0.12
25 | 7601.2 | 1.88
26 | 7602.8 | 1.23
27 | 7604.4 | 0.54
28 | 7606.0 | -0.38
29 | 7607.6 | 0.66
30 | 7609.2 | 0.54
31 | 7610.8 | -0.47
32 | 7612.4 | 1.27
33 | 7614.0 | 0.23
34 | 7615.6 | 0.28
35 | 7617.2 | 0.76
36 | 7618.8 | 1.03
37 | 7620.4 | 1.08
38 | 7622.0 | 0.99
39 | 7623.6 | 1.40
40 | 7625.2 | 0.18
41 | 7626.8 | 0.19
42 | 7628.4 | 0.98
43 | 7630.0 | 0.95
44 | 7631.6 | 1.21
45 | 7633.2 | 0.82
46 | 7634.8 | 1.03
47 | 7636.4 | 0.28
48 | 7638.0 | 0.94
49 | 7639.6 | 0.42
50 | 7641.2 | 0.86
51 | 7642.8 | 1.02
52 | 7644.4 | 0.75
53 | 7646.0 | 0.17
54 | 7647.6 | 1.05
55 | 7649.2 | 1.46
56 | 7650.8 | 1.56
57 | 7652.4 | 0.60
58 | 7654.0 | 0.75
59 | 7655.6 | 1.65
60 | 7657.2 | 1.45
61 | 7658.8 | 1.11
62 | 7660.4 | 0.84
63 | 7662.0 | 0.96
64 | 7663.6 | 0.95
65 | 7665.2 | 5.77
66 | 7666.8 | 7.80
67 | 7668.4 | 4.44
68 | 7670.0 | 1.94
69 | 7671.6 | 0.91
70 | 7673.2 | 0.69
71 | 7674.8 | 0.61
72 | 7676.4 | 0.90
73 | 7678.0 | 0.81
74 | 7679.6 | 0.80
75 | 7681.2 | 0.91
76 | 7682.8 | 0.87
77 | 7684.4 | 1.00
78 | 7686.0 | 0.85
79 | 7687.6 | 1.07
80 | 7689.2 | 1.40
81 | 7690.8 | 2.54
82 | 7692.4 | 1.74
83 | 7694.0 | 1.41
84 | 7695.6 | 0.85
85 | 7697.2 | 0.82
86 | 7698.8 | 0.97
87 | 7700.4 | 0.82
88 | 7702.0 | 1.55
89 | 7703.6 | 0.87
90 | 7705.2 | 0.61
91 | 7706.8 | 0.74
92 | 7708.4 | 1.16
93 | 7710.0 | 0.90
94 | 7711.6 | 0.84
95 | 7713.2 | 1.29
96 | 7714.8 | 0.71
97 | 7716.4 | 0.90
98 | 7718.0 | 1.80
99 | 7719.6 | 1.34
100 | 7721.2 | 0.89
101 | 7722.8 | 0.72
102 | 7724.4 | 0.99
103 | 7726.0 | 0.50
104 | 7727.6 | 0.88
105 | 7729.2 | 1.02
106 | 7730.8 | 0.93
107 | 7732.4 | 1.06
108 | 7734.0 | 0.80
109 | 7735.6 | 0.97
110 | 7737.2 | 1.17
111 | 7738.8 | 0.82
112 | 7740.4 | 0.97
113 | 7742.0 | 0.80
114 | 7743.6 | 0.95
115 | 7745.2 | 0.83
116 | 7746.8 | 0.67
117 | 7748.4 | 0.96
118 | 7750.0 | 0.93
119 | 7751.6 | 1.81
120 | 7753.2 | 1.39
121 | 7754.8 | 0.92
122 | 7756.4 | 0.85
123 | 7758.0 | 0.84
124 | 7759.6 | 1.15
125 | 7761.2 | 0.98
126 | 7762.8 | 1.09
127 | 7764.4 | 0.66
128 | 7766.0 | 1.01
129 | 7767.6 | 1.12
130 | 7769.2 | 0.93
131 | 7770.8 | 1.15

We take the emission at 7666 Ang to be H-alpha 6563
